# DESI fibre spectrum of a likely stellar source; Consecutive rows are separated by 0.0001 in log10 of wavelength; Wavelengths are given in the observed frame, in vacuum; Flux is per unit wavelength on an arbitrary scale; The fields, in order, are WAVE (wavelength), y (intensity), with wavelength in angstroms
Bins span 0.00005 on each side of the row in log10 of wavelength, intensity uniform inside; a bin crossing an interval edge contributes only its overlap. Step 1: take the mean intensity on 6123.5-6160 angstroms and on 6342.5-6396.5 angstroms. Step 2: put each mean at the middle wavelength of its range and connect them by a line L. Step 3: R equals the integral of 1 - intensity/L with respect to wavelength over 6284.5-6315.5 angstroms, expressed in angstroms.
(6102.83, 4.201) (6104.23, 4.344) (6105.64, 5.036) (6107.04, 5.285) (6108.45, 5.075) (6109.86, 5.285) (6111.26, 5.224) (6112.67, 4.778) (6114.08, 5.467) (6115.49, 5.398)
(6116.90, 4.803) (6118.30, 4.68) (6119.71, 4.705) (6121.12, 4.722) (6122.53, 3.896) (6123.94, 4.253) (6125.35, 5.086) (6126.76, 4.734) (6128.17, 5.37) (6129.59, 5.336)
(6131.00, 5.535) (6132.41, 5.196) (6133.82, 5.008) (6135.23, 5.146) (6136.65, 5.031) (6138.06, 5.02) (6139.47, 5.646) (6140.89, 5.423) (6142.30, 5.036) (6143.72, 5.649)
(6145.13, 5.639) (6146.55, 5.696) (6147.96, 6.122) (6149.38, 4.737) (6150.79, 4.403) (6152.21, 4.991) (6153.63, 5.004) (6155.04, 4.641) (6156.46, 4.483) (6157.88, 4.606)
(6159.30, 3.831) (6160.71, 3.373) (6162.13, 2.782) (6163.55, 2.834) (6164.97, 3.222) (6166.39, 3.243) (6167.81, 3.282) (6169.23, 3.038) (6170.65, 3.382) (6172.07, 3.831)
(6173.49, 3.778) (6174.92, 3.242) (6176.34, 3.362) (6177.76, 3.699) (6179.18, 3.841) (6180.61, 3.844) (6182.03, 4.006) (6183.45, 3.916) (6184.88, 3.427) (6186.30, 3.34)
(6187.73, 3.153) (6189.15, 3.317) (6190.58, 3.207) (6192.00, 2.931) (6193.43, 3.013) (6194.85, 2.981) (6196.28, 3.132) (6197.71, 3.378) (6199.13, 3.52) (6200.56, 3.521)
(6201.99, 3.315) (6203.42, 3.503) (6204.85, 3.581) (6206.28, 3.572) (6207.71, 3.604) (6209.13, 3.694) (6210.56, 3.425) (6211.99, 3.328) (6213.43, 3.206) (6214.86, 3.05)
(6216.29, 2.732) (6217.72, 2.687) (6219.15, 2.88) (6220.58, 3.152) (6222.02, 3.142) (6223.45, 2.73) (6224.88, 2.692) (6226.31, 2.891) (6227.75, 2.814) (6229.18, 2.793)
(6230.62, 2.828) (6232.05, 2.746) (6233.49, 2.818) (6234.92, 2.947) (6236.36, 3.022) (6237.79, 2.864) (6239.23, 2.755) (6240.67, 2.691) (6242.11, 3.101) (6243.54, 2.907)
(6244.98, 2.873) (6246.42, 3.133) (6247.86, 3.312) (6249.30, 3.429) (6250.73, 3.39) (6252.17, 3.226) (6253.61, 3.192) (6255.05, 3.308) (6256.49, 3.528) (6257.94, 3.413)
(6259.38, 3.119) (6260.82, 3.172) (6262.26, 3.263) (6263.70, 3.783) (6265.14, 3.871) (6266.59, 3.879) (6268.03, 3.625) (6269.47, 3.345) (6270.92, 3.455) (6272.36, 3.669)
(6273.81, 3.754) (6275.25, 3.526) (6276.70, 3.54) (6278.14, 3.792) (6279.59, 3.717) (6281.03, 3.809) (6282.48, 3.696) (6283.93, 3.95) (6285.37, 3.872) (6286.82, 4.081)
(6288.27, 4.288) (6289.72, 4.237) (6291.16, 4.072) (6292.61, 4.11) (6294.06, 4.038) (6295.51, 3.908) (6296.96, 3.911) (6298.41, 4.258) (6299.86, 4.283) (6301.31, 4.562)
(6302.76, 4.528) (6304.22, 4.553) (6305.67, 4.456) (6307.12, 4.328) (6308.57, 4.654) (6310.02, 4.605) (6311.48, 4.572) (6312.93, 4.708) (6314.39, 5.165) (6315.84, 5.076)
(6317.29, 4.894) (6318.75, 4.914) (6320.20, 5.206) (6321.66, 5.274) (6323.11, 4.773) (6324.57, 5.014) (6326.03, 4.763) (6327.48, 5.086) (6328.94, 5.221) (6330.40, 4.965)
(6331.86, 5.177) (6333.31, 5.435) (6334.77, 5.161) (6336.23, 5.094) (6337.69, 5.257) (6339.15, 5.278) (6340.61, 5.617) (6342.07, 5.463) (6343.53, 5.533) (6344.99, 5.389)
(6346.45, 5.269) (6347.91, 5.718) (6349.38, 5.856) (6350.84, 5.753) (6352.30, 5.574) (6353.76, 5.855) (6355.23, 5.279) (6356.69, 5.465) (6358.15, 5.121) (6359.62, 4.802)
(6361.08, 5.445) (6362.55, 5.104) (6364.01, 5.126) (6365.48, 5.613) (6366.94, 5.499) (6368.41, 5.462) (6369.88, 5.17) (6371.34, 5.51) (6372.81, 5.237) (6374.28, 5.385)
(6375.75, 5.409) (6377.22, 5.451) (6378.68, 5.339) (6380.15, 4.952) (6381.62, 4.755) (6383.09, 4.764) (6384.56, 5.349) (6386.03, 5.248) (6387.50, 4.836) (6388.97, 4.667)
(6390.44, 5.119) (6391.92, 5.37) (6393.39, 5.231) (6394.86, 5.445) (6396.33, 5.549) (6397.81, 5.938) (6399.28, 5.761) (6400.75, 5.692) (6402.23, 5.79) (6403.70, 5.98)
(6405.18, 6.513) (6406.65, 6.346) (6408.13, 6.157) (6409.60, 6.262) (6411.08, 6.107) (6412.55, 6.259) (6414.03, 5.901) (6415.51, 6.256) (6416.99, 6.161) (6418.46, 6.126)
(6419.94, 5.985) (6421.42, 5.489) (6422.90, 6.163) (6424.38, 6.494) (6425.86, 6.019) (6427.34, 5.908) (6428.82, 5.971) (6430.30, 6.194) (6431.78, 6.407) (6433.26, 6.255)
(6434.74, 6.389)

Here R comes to 5.26 angstroms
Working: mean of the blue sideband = 5.07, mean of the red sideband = 5.31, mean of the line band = 4.35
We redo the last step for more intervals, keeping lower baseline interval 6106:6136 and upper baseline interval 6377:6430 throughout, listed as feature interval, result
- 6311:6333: 2.0 angstroms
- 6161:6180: 6.6 angstroms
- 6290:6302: 2.9 angstroms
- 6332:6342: 0.4 angstroms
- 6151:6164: 2.5 angstroms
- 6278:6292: 3.8 angstroms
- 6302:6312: 1.7 angstroms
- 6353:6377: 1.2 angstroms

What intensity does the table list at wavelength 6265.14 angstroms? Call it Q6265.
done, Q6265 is 3.871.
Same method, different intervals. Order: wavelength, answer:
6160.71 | 3.373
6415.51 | 6.256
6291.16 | 4.072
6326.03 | 4.763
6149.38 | 4.737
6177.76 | 3.699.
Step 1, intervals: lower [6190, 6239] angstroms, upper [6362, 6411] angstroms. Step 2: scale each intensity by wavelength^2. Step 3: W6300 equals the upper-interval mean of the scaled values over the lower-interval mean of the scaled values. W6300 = 1.86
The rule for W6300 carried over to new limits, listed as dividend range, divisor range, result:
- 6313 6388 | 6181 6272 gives 1.70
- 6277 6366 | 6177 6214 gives 1.46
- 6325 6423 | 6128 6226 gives 1.51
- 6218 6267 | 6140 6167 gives 0.71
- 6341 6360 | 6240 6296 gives 1.58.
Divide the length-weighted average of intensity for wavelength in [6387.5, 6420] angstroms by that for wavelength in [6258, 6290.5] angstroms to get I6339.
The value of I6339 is 1.6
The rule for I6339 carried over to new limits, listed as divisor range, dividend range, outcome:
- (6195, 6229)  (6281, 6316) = 1.35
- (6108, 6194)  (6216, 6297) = 0.77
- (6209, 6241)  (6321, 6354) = 1.81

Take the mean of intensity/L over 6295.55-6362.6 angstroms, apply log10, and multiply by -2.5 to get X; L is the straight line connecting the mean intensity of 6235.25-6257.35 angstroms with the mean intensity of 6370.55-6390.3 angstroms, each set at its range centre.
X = -0.15 mag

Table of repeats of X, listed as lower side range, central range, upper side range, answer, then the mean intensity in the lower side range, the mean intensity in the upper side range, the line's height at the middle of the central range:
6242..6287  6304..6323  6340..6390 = -0.10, 3.49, 5.32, 4.38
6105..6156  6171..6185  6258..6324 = 0.28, 5.08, 4.14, 4.8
